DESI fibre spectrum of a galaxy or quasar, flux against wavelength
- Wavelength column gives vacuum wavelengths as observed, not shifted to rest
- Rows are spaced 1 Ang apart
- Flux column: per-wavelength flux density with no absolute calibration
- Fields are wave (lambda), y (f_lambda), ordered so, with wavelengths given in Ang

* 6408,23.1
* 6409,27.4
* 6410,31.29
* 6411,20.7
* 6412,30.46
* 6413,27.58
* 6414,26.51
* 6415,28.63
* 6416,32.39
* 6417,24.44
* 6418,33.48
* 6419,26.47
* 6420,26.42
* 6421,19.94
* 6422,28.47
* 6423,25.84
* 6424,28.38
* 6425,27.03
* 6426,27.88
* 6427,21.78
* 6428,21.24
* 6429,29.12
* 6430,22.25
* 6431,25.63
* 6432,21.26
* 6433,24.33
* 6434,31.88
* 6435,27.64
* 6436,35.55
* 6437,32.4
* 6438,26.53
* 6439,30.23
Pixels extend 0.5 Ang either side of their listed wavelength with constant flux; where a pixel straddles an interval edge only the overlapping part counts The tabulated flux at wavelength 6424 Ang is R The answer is 28.38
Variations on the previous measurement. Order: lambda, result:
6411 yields 20.7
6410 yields 31.29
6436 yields 35.55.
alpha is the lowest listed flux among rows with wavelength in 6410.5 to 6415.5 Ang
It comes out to 20.7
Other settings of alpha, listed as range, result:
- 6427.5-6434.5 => 21.24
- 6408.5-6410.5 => 27.4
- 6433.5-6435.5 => 27.64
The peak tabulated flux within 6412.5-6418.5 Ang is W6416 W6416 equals 33.48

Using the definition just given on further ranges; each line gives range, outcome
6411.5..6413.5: 30.46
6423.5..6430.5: 29.12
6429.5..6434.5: 31.88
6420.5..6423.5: 28.47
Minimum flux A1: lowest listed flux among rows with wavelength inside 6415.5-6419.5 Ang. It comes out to 24.44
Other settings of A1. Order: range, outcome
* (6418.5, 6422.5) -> 19.94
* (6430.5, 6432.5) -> 21.26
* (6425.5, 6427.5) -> 21.78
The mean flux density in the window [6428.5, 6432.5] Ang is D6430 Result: 24.6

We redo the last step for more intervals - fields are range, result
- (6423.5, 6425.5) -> 27.7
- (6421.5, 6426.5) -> 27.5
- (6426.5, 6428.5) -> 21.5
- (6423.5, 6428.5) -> 25.3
